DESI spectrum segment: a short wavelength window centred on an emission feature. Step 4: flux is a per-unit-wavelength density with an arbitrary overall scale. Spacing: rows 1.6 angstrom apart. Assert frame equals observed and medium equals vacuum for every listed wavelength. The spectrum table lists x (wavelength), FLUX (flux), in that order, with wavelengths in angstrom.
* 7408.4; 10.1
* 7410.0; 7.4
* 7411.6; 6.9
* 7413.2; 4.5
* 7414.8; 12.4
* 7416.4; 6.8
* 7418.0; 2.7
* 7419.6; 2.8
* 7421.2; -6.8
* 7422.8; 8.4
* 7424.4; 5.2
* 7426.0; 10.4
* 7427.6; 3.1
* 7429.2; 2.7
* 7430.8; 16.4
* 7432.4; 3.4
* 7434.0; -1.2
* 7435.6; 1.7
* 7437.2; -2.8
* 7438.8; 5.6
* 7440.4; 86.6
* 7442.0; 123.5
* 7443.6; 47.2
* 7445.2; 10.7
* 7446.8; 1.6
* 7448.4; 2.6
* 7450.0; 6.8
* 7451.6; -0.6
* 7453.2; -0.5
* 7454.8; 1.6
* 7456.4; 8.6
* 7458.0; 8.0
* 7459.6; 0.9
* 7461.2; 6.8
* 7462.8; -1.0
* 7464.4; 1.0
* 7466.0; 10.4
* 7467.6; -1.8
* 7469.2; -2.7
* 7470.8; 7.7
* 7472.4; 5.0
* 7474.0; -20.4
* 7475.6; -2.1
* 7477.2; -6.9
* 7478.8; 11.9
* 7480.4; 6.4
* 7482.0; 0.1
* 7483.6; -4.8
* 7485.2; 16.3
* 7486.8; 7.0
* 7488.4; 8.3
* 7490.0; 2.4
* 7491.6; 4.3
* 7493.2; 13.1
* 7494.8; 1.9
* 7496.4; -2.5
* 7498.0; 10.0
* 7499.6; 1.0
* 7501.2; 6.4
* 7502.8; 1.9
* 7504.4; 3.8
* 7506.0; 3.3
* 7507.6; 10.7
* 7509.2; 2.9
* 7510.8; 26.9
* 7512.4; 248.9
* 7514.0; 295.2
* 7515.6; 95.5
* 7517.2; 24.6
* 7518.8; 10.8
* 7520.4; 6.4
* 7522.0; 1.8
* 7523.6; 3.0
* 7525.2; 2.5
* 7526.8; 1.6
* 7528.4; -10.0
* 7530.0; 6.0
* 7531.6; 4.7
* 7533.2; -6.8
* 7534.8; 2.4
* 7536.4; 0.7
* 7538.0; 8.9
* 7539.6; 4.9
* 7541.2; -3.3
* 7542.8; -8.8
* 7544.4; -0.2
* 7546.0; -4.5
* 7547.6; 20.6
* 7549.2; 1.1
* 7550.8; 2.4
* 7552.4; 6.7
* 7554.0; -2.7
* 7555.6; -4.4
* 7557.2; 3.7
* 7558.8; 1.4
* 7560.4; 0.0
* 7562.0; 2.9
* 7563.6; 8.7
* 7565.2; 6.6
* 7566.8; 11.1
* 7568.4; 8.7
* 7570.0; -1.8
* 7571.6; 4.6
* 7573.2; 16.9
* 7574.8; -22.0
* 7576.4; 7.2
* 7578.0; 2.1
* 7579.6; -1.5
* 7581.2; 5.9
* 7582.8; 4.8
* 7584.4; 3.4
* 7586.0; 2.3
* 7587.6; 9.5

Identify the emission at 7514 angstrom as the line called [O III] 5007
